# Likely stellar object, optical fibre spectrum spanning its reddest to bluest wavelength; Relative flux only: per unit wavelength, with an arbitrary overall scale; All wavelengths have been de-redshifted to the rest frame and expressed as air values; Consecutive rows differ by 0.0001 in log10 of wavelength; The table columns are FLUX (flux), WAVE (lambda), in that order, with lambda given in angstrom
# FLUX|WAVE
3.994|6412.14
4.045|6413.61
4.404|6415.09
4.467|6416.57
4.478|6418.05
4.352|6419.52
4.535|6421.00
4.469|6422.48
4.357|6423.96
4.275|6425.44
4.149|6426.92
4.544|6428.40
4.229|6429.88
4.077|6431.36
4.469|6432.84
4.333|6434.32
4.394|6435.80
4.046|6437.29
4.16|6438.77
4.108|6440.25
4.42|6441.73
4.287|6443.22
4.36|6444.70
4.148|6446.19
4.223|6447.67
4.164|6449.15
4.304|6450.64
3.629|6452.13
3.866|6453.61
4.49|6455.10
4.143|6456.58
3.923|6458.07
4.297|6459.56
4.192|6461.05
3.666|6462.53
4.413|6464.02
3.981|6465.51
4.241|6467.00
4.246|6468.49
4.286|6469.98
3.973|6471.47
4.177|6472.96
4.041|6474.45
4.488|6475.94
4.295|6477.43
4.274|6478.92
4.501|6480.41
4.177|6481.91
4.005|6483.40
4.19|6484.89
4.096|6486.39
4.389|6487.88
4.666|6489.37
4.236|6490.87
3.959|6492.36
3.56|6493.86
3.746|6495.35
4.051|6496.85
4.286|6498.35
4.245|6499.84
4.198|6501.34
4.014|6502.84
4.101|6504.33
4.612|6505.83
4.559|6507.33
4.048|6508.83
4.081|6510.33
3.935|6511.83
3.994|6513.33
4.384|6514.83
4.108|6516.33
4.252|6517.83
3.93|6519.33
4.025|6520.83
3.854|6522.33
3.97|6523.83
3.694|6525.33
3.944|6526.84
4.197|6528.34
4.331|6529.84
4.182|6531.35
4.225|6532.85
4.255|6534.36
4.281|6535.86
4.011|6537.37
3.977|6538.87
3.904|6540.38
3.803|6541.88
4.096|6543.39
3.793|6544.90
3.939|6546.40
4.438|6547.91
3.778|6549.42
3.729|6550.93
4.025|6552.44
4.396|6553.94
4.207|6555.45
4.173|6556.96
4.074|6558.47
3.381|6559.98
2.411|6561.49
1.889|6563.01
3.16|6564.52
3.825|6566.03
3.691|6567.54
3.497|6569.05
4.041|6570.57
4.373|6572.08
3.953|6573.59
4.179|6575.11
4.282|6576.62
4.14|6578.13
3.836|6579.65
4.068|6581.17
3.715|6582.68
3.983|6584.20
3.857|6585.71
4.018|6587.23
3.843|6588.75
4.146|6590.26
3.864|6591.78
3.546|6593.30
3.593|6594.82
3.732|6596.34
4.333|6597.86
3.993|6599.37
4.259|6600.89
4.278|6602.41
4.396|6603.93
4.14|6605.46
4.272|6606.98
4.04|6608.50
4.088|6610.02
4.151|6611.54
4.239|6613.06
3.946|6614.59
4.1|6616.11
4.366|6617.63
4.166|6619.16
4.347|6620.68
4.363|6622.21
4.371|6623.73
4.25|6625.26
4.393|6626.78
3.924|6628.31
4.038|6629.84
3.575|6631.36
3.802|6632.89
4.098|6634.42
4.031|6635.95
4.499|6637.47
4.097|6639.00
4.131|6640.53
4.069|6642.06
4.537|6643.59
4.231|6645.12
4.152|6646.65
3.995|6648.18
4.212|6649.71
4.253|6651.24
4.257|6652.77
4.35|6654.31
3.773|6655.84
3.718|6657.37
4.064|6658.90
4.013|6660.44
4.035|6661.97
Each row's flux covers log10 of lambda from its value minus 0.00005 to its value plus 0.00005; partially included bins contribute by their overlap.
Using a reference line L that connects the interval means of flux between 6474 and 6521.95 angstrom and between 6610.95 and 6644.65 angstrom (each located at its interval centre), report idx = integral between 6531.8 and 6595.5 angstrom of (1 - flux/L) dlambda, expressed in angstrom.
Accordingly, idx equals 4.5 angstrom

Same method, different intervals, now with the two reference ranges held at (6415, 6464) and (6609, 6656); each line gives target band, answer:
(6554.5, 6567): 2.3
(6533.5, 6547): 0.6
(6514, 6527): 0.6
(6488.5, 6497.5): 0.4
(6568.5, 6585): 0.7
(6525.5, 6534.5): 0.1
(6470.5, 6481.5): -0.1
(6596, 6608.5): 0.0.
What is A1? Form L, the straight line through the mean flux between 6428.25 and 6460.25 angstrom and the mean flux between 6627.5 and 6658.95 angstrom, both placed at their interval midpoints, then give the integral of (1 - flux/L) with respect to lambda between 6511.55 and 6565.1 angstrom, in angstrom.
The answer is 3.1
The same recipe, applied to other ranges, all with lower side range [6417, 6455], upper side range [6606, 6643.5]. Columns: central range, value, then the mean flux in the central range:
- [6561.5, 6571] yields 2.11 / 3.25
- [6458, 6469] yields 0.30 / 4.13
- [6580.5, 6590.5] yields 0.56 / 3.94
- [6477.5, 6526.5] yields 1.06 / 4.13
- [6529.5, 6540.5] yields 0.13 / 4.15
